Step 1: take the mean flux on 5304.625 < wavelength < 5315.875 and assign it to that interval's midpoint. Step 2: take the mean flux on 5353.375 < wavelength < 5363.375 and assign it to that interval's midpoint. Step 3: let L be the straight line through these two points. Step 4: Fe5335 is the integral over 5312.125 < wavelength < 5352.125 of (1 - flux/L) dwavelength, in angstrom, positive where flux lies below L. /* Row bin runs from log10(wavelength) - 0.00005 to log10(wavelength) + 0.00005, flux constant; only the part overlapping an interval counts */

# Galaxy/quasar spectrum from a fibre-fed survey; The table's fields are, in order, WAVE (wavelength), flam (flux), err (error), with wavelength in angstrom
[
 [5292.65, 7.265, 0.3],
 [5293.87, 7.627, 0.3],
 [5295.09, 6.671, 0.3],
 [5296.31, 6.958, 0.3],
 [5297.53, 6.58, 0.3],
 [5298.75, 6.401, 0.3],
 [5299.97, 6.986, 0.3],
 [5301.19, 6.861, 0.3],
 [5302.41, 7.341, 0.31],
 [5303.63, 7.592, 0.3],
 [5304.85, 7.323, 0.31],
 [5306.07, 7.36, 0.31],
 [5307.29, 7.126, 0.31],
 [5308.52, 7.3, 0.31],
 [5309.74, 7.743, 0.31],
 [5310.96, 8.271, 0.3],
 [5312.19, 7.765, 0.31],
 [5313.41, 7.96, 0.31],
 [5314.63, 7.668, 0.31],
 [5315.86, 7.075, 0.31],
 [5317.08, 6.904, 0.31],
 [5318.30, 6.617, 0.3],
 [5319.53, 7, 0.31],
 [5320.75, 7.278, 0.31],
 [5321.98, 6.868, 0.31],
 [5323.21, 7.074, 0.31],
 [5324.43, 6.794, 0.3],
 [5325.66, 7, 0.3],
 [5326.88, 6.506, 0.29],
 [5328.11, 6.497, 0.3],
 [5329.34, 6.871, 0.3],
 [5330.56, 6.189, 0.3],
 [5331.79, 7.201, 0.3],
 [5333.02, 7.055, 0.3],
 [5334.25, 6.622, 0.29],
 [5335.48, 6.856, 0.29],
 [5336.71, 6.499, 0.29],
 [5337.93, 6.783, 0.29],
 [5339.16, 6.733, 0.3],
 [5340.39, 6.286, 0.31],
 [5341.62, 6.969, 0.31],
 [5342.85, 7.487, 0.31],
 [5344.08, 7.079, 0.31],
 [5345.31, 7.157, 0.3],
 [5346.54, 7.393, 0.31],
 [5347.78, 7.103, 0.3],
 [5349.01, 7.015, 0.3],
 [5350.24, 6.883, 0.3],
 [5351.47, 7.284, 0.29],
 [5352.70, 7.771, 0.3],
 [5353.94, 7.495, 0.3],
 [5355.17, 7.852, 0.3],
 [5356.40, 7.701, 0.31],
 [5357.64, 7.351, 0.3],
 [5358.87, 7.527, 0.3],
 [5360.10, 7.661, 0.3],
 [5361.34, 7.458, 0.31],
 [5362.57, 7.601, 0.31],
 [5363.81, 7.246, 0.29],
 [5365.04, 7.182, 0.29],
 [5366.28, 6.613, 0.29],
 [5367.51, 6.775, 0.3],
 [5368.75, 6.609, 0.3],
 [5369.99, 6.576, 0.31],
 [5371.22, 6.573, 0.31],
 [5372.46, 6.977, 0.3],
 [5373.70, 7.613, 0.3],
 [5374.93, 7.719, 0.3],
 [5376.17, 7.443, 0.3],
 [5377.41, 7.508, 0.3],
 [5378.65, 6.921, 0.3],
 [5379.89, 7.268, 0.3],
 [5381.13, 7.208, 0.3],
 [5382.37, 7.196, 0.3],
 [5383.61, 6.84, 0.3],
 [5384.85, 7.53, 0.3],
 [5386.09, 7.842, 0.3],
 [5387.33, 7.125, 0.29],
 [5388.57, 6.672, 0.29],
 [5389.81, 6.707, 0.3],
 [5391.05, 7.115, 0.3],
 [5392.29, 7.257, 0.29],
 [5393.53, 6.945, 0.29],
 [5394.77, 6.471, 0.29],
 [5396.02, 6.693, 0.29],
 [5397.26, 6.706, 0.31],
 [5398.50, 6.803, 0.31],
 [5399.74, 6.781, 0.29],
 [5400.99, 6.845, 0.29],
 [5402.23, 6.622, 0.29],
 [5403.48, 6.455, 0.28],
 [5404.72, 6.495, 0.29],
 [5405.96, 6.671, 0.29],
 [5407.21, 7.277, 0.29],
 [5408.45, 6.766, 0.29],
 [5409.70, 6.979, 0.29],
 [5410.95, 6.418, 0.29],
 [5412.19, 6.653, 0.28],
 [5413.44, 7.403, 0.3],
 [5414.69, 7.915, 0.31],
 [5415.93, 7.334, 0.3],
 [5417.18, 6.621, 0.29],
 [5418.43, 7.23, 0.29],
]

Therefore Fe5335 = 3.22 angstrom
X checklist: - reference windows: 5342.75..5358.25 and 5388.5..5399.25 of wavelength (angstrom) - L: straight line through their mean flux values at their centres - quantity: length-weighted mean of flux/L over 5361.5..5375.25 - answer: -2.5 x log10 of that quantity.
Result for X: 0.01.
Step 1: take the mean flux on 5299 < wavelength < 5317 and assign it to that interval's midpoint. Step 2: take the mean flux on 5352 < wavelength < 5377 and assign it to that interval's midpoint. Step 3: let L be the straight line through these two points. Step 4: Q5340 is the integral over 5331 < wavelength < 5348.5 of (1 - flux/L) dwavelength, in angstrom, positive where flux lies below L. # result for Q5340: 1.0 angstrom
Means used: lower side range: 7.42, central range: 6.93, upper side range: 7.29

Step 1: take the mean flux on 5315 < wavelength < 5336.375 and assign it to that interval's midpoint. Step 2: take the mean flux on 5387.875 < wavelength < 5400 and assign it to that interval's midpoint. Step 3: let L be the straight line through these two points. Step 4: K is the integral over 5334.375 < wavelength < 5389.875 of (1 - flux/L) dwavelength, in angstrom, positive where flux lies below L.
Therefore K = -2.6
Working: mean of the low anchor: 6.85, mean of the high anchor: 6.82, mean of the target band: 7.16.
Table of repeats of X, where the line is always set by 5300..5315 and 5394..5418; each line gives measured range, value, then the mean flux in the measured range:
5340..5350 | 0.03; 7.07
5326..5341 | 0.10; 6.68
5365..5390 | -0.01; 7.09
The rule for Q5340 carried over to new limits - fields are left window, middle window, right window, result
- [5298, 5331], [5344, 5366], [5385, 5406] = -1.2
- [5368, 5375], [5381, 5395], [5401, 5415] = -0.4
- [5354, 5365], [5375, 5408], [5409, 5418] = 1.2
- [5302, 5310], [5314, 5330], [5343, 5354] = 0.9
